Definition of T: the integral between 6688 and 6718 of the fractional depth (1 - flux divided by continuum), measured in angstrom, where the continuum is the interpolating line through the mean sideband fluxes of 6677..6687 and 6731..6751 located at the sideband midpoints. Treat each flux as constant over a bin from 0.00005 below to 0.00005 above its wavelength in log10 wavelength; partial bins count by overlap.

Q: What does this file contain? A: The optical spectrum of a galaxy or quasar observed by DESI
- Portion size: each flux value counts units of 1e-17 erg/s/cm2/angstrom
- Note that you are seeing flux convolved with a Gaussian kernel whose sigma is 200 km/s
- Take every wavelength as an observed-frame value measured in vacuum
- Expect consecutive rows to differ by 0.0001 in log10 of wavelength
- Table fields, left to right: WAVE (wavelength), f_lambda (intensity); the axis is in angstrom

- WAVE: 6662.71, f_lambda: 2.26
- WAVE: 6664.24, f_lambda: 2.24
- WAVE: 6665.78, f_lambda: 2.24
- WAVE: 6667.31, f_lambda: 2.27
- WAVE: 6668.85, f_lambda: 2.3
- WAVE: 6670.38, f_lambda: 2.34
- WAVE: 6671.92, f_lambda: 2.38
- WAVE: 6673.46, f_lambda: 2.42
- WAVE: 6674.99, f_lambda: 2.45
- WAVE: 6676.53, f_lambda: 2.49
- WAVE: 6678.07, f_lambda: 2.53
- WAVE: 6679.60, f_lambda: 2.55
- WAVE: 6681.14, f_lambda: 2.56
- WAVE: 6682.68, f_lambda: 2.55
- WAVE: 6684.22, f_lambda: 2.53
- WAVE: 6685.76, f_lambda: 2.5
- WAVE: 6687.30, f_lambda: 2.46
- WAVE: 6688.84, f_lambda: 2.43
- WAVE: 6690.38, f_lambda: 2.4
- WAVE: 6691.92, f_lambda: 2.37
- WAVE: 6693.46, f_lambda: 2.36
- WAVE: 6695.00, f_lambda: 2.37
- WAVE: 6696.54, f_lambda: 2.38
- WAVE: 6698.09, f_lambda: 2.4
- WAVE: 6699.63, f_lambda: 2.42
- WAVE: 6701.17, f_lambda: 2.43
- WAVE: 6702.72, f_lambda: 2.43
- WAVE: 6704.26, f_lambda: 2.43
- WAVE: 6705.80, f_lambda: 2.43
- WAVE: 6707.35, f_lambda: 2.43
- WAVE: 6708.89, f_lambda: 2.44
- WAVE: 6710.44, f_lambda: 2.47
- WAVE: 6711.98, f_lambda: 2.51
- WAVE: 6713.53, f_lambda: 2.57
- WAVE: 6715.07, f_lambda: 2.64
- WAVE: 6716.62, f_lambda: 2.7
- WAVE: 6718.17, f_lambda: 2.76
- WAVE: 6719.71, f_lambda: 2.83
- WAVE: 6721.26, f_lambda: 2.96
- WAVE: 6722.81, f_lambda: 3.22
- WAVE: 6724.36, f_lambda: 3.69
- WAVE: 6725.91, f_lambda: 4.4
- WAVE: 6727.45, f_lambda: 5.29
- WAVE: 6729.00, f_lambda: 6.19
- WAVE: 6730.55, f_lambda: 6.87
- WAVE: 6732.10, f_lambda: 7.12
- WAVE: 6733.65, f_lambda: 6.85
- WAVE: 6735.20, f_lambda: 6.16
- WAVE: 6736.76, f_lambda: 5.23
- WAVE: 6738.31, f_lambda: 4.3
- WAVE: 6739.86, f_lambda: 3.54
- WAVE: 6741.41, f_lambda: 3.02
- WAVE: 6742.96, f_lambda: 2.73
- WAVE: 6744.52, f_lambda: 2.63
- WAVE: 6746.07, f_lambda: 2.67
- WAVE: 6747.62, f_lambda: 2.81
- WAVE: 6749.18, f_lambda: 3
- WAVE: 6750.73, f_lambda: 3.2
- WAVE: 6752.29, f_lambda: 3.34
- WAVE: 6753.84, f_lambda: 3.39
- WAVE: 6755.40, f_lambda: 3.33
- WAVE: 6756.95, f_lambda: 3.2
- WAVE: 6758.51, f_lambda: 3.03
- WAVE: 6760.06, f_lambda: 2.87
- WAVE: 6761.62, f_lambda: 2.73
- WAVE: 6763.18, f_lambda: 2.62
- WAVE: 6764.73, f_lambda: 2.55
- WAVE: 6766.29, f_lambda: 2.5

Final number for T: 6.2 angstrom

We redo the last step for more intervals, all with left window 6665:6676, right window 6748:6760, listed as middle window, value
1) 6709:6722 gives 0.6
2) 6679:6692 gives 0.0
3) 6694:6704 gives 0.9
